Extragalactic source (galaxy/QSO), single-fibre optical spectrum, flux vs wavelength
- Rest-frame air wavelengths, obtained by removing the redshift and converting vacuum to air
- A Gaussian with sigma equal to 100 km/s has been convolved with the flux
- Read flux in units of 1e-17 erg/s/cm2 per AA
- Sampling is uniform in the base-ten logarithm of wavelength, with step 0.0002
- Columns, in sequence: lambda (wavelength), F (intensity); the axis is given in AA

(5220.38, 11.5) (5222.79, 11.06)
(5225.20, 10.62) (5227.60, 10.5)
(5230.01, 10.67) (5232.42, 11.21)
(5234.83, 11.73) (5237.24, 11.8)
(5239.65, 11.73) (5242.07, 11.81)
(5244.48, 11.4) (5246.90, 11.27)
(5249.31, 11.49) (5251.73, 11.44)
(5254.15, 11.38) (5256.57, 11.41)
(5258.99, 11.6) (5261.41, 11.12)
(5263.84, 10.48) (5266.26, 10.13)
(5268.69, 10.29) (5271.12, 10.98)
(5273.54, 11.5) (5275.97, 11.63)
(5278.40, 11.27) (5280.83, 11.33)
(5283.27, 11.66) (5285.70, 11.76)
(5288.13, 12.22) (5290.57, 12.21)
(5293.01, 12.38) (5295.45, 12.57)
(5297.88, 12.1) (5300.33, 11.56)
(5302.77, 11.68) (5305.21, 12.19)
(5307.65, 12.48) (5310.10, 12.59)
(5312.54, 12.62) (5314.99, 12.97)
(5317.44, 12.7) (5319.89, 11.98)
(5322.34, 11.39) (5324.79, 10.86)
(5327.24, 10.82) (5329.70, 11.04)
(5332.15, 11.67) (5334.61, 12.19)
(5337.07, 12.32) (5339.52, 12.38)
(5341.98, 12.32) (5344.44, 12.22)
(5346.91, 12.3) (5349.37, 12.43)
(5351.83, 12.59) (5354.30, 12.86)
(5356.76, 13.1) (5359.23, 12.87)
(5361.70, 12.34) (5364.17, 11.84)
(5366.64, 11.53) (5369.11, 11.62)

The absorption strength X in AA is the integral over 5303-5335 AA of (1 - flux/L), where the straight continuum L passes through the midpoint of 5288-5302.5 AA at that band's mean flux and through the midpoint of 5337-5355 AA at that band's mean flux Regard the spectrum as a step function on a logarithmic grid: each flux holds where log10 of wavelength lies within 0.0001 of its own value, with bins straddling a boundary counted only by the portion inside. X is 0.83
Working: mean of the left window 12.1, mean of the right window 12.4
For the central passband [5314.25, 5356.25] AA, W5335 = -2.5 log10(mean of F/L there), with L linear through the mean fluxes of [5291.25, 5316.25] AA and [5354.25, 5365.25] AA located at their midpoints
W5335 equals 0.04 mag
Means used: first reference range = 12.3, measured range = 12.1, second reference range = 12.6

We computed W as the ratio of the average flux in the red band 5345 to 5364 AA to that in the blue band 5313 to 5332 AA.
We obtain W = 1.1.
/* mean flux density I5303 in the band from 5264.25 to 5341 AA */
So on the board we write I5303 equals 11.8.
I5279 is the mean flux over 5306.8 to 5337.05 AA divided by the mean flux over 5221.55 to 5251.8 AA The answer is 1.06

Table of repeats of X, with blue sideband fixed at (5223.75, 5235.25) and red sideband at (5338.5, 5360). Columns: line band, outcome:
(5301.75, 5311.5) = -0.2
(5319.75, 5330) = 0.9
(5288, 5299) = -0.5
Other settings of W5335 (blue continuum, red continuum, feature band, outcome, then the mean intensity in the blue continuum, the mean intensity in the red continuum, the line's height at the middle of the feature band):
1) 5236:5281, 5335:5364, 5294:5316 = -0.04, 11.3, 12.5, 11.9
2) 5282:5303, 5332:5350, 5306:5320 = -0.04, 12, 12.3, 12.1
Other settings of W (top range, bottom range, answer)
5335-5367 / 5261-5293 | 1.10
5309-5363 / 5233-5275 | 1.08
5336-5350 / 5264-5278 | 1.13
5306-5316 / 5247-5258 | 1.11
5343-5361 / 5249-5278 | 1.13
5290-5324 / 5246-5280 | 1.10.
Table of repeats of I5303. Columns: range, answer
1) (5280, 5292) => 11.9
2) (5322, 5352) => 11.9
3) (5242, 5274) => 11.1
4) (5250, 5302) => 11.5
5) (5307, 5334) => 11.9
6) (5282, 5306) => 12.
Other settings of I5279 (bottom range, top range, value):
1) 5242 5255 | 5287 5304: 1.06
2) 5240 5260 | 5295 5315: 1.07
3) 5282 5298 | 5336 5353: 1.02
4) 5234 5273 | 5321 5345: 1.04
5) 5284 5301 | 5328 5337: 0.96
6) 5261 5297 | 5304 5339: 1.05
